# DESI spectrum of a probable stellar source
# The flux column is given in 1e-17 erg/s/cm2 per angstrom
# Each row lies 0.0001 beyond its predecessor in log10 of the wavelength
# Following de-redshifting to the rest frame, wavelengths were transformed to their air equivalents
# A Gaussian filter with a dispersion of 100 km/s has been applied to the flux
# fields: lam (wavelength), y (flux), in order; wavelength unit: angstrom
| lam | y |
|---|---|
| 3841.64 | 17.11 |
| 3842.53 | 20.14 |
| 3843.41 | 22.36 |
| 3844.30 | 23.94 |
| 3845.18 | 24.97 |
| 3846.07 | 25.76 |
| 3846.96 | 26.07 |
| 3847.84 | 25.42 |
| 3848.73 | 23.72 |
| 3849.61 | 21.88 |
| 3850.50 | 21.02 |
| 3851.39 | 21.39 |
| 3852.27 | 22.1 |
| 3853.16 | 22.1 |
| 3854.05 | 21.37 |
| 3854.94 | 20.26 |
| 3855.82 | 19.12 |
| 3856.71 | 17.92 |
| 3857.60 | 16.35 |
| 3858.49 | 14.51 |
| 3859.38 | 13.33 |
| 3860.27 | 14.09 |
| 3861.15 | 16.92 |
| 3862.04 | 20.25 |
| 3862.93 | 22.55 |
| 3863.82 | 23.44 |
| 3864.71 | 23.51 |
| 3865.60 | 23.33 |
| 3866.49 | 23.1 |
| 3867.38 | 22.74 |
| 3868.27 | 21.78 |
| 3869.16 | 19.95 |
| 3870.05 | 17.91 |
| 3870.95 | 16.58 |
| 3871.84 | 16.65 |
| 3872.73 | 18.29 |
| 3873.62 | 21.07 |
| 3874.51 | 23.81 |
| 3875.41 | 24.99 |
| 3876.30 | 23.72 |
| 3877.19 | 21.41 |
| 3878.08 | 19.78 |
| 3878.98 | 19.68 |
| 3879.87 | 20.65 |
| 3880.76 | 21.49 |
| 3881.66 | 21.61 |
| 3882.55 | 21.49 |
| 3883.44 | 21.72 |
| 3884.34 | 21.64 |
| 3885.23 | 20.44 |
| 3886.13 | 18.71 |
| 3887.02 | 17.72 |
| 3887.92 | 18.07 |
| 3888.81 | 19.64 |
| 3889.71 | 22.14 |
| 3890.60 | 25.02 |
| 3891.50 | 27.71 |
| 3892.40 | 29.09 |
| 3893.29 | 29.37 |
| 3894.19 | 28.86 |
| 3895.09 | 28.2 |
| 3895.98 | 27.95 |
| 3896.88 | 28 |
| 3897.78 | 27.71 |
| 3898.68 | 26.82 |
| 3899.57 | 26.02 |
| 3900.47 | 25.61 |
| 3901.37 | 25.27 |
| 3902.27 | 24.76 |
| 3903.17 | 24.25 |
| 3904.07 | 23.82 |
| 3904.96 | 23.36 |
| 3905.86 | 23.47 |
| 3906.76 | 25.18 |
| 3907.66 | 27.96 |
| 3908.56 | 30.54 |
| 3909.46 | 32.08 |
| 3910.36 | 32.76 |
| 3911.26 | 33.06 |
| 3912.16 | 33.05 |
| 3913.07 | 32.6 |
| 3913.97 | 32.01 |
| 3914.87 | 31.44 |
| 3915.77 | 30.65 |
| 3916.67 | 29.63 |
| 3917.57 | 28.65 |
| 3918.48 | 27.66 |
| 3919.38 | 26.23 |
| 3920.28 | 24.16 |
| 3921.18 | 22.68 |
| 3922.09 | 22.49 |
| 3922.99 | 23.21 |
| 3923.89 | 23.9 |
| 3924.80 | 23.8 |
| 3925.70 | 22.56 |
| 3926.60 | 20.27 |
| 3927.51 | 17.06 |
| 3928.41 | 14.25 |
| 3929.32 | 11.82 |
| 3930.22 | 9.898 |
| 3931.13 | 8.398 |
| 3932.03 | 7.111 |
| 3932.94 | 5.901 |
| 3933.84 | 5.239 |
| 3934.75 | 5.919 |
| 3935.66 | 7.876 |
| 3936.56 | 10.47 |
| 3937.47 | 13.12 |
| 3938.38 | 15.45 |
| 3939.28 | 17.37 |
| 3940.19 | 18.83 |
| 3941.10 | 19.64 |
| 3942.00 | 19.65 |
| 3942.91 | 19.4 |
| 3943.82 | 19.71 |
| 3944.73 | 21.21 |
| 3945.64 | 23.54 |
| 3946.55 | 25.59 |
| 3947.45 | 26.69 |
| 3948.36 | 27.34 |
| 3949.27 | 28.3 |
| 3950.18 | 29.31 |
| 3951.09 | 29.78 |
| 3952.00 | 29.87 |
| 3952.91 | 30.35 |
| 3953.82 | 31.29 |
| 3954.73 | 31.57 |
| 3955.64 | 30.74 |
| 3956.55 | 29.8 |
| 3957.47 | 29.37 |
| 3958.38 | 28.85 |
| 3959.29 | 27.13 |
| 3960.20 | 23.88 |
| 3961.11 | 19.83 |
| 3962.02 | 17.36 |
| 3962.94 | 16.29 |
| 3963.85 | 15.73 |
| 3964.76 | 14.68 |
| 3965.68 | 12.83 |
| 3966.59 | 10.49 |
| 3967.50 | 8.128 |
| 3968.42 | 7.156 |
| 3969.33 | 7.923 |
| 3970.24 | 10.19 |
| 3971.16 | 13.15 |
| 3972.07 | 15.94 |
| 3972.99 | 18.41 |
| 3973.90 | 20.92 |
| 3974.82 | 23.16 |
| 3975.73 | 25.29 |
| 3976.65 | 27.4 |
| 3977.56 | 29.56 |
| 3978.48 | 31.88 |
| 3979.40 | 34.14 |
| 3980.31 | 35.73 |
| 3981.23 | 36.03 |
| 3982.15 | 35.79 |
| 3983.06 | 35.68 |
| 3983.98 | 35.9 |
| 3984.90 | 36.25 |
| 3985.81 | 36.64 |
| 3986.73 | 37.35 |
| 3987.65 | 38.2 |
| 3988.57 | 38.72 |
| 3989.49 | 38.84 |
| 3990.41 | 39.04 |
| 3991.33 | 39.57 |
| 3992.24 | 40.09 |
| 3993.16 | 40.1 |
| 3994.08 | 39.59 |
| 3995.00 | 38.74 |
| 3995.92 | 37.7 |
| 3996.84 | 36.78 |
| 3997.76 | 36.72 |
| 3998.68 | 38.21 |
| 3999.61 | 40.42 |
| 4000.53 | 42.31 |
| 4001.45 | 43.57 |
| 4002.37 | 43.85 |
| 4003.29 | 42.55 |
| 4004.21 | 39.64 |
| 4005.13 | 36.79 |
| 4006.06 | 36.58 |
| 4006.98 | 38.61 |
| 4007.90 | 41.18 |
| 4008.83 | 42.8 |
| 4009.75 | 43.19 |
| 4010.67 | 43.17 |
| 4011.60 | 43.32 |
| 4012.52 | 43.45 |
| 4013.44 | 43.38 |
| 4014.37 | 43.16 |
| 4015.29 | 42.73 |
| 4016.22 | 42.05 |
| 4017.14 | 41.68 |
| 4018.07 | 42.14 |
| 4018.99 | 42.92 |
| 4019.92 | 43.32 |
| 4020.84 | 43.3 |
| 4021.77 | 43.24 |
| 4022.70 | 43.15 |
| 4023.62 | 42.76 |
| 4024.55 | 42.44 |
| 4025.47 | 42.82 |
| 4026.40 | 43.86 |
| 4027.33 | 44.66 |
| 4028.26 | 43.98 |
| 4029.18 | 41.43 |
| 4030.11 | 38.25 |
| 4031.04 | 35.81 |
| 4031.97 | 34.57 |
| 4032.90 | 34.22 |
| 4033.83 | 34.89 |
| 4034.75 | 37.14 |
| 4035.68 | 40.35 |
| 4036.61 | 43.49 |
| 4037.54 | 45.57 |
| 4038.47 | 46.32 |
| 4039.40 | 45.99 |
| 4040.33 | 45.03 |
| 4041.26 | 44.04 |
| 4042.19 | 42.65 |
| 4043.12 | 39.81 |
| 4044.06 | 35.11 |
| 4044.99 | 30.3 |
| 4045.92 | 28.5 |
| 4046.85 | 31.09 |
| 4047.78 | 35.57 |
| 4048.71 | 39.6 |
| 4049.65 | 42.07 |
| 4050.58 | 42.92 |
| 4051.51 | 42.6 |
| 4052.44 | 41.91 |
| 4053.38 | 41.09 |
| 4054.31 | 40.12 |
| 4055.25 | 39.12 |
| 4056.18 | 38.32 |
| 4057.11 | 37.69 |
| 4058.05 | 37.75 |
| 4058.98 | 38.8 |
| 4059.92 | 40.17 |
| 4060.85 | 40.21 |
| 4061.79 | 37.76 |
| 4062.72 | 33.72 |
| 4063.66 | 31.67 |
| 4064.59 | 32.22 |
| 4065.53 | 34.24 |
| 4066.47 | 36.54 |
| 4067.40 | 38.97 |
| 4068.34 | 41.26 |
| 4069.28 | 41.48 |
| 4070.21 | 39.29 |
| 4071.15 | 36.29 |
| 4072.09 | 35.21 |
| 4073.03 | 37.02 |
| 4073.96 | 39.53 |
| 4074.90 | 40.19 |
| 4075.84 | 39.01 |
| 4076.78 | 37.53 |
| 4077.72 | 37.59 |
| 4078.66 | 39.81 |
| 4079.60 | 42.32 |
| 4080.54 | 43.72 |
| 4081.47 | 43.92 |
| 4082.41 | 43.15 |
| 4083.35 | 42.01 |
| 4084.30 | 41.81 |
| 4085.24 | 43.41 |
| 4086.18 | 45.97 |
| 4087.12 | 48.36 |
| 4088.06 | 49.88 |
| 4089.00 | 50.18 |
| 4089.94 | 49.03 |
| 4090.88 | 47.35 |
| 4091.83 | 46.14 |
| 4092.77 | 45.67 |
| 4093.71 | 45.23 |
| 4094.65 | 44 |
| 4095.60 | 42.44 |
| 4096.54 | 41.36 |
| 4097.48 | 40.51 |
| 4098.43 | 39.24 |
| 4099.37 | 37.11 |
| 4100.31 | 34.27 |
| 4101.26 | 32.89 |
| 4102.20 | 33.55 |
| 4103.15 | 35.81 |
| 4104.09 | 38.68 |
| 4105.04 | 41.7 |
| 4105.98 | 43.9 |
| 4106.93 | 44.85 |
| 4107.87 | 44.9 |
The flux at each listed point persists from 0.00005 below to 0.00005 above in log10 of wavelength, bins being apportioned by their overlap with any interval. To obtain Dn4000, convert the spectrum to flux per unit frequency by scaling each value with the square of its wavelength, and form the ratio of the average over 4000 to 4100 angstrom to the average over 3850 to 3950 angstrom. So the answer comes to 2.0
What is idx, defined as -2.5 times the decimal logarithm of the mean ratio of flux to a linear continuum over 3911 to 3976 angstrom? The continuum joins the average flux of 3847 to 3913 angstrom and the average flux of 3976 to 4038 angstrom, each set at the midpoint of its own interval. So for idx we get 0.431 mag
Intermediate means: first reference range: 23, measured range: 20.7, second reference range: 39.6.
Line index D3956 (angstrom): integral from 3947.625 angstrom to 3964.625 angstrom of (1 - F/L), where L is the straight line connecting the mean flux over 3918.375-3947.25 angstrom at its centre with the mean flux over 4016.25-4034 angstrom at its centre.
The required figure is -2.4 angstrom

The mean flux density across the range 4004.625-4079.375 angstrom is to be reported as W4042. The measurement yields 39.8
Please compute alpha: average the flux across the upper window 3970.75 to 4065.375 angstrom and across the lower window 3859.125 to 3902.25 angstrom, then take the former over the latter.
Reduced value 1.71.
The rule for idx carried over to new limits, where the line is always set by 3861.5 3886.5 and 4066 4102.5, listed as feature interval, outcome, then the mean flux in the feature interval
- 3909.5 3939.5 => 0.243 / 20.5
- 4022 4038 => -0.126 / 40.6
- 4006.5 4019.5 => -0.223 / 42.4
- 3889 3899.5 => -0.174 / 27.1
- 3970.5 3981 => 0.234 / 25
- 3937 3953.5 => 0.212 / 23.1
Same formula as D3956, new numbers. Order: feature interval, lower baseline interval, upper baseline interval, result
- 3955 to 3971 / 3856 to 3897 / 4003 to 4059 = 6.8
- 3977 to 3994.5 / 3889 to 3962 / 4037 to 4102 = -3.4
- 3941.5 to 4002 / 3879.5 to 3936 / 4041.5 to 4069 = 2.9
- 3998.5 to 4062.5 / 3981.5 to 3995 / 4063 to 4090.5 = -2.1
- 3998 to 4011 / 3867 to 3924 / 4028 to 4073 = -2.4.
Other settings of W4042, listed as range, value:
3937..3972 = 21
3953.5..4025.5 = 33.2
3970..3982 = 25.3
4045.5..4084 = 38.6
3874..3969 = 22.5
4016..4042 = 41.8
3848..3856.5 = 21.5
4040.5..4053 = 38.3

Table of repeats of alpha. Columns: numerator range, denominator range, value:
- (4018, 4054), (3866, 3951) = 1.81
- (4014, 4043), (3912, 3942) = 2.16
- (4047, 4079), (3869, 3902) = 1.68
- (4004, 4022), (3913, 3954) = 2.00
